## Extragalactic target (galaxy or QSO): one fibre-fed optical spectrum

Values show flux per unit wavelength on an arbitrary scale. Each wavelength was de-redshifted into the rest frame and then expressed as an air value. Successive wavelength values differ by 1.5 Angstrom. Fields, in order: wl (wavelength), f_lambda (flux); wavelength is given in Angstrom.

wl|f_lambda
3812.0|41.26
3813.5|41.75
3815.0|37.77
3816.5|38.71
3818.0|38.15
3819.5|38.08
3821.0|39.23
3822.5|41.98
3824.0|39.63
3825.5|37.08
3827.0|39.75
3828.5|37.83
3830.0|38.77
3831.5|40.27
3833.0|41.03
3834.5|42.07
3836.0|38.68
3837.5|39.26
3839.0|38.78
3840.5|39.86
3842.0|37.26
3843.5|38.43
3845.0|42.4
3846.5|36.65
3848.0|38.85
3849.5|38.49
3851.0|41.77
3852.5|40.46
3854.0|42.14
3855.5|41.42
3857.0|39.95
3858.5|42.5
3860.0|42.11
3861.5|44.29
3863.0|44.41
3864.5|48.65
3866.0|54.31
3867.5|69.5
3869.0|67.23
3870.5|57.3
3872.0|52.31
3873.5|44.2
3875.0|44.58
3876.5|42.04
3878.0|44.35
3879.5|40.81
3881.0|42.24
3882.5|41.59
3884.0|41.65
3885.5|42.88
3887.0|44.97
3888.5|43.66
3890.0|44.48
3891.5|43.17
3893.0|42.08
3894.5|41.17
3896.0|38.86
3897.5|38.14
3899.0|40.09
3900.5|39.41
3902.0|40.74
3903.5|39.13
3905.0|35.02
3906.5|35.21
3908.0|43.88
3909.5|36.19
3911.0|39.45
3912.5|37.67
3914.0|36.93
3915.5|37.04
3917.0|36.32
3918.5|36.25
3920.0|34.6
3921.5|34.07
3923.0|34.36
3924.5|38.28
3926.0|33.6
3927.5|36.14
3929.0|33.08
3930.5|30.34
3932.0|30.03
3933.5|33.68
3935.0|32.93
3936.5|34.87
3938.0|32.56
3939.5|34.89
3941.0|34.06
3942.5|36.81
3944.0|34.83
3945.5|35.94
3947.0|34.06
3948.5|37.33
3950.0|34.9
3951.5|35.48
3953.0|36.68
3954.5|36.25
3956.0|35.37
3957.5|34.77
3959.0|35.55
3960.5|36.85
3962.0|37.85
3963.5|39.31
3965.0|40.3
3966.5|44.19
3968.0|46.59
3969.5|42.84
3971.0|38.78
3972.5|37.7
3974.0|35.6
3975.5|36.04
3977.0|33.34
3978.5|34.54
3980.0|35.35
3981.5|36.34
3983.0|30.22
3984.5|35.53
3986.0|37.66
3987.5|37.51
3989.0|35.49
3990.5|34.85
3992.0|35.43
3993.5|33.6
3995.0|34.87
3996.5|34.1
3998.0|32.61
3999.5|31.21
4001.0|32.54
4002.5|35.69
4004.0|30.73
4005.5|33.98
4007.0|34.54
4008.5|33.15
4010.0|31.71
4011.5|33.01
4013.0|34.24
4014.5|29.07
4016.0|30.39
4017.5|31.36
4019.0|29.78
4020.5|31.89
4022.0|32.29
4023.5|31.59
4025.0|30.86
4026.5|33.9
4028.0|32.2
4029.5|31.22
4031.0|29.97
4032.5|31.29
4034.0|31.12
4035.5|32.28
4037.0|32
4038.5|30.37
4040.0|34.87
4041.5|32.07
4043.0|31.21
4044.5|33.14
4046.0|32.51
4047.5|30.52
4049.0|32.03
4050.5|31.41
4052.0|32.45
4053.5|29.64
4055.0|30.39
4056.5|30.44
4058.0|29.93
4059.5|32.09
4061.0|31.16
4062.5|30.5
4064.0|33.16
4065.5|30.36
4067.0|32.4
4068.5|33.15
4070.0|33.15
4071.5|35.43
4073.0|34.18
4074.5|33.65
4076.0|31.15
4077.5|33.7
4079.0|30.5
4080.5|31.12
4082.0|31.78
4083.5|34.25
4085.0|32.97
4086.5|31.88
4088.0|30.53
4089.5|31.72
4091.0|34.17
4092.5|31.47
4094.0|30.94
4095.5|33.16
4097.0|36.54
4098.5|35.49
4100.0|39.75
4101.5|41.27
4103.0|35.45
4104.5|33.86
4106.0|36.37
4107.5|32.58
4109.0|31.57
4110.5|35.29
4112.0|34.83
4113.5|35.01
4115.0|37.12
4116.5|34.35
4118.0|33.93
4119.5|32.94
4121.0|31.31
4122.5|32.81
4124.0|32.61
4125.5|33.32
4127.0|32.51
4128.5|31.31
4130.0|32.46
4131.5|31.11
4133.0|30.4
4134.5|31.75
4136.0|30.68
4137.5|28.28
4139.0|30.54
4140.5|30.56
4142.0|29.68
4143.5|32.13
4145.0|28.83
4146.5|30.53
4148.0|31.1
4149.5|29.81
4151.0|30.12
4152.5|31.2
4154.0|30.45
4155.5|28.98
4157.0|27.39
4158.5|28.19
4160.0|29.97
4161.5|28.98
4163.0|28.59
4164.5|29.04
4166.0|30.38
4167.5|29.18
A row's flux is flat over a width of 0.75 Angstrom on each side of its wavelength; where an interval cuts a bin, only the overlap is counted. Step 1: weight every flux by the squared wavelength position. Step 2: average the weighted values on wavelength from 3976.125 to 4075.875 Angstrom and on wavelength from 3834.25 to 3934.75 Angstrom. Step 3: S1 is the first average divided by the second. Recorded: 0.85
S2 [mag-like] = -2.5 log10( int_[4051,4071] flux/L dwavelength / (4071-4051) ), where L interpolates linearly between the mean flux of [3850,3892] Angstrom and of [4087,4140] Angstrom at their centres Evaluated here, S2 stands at 0.15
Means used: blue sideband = 46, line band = 31.5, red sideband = 33.3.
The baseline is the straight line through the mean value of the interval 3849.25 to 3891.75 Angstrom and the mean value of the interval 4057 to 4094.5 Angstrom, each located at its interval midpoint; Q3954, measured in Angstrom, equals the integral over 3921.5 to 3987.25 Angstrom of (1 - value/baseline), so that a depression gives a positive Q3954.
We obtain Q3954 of 7.00 Angstrom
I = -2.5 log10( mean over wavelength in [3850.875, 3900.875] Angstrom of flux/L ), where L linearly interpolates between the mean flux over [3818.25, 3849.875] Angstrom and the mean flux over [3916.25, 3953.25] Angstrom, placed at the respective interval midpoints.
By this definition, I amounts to -0.20 mag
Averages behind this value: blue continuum 39.2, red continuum 34.6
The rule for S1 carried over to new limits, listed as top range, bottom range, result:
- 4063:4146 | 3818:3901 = 0.87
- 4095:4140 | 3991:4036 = 1.09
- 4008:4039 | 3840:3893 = 0.77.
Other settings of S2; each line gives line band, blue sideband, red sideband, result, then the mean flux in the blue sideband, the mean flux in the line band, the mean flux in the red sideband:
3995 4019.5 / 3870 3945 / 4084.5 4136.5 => 0.118 mag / 38.8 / 32.5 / 33.5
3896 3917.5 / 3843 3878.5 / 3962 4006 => 0.106 mag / 45.8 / 38.3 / 36.1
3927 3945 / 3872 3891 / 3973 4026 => 0.155 mag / 43.5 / 33.7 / 33.5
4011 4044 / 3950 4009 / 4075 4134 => 0.108 mag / 36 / 31.7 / 33.4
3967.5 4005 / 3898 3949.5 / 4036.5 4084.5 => -0.042 mag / 35.9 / 35.5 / 32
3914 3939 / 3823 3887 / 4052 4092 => 0.155 mag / 43.3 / 34.3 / 32.1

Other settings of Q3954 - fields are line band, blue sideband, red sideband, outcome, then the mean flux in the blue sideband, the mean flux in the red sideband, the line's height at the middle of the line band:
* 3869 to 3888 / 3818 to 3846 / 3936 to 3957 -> -4.0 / 39.4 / 35.3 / 37.7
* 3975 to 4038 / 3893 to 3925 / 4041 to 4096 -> 2.3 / 37.9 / 32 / 34.3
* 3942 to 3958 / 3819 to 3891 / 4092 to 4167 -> 1.5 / 43.1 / 32.1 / 39.3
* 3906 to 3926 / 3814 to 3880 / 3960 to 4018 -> 1.2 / 42.8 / 35.4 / 39.2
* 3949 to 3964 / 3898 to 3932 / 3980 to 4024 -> -0.5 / 36.6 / 33.3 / 35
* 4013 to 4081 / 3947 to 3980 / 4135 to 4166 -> 4.5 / 37.5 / 29.8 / 34.1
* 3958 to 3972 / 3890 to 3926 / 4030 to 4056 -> -1.9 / 38.2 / 31.6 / 35.4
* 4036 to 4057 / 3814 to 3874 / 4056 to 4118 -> 2.0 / 42.8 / 33.4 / 35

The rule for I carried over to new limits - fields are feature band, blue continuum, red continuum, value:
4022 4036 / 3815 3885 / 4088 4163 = 0.14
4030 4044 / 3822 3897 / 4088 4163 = 0.13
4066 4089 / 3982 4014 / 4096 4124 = 0.07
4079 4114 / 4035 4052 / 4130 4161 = -0.10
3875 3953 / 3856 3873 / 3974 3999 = 0.18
